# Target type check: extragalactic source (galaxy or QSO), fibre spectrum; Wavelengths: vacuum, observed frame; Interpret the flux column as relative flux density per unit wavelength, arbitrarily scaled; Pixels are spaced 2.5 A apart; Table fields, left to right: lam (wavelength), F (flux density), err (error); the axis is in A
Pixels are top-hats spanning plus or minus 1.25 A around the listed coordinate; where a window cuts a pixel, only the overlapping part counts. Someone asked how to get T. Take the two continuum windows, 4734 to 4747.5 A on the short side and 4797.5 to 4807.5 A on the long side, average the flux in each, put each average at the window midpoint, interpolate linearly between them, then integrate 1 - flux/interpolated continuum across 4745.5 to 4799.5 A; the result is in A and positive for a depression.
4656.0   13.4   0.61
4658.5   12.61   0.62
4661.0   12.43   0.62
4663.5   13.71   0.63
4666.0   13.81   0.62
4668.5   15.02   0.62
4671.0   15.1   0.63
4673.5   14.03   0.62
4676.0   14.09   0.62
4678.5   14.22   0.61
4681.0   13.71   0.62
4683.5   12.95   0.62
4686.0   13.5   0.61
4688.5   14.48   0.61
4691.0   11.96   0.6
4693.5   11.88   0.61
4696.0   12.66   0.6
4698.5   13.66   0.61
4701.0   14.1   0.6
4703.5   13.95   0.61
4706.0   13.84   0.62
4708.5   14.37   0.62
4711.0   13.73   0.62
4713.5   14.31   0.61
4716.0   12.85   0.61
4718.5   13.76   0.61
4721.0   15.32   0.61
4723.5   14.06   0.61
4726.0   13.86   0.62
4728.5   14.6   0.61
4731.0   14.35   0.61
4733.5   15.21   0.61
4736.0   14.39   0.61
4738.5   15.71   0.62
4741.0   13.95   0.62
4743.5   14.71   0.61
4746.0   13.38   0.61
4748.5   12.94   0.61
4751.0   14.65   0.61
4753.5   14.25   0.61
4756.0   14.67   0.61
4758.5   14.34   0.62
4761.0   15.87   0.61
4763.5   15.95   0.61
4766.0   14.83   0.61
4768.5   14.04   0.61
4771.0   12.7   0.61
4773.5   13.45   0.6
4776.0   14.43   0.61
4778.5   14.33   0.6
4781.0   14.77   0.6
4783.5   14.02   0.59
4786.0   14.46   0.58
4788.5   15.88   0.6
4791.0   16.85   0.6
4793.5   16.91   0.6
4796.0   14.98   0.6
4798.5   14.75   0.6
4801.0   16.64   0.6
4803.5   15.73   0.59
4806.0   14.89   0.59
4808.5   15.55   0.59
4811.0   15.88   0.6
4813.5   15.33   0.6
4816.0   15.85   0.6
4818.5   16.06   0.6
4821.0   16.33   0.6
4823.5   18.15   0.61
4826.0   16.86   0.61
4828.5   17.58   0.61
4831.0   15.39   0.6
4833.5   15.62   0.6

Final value 1.2 A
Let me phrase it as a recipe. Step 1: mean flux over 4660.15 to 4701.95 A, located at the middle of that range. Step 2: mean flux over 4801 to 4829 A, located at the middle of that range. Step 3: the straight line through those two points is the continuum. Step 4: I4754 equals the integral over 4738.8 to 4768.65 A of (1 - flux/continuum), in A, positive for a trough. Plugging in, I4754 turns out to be 1.0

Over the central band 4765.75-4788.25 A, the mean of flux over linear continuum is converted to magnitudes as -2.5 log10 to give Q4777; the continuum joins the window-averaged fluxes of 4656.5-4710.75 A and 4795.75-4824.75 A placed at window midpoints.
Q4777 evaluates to 0.08 mag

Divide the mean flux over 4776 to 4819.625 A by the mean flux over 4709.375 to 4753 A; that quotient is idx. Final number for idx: 1.08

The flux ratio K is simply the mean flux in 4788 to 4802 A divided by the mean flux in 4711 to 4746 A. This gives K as 1.1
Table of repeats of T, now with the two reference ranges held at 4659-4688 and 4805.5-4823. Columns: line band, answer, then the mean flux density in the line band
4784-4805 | -0.2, 15.7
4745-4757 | 0.8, 14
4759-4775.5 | 0.8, 14.5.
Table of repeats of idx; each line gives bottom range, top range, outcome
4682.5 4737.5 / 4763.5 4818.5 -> 1.09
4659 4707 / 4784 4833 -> 1.17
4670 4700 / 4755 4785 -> 1.07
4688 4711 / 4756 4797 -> 1.11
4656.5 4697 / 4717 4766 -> 1.07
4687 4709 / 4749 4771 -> 1.09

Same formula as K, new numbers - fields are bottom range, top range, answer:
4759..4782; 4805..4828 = 1.12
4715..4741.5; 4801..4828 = 1.12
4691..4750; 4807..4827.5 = 1.17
